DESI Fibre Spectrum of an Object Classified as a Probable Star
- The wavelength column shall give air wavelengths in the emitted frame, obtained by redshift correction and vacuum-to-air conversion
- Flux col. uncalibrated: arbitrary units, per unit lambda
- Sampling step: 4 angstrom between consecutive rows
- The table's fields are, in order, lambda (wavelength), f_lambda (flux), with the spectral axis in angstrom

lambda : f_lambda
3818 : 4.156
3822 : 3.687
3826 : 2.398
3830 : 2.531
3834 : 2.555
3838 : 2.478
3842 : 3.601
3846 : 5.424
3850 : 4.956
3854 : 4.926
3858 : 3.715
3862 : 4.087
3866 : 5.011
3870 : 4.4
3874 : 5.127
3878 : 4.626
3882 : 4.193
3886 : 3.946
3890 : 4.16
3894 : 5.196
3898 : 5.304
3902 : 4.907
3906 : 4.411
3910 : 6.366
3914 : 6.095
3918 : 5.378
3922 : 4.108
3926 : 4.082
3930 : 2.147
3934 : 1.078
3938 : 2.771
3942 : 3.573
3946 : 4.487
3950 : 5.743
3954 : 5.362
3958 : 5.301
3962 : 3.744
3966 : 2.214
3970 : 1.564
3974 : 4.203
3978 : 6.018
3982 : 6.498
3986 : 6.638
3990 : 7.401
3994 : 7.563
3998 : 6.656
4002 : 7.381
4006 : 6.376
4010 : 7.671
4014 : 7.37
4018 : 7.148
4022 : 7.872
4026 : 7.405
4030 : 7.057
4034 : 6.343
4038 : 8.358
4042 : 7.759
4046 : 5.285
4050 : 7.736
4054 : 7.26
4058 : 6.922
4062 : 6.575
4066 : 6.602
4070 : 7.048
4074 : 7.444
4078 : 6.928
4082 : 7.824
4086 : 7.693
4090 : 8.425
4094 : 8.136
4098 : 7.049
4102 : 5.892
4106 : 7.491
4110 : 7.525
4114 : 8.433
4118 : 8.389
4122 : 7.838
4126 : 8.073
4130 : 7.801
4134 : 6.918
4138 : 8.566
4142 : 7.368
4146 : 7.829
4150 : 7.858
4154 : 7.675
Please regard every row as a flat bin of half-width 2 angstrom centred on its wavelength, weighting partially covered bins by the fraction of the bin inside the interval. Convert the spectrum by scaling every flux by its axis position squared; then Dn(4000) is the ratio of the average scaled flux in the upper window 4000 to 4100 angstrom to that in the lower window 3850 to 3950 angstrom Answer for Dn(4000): 1.79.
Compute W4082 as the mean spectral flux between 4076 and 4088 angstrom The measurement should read 7.48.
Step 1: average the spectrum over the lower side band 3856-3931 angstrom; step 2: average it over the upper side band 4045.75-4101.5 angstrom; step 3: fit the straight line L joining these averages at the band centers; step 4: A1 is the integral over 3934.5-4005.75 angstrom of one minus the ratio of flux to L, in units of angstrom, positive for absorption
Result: 8.9 angstrom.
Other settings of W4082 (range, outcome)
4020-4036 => 7.17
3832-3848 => 3.51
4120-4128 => 7.96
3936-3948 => 3.61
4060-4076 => 6.92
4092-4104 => 7.03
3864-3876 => 4.85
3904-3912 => 5.39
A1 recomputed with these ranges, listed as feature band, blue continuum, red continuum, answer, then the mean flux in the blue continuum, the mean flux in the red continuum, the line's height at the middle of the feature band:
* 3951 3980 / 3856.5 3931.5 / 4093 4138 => 7.6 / 4.61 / 7.63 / 5.59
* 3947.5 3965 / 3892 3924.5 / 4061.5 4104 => 2.7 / 5.2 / 7.26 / 5.77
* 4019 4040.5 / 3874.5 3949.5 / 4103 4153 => -4.1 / 4.31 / 7.8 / 6.21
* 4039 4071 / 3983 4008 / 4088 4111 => 1.3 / 6.98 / 7.42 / 7.23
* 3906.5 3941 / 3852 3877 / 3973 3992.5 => 8.7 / 4.55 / 6.29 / 5.42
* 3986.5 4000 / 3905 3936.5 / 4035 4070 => -3.3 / 4.18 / 7.04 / 5.75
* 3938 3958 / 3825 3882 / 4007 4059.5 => 3.8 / 4.02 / 7.23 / 5.71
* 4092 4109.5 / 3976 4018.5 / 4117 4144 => 1.1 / 6.97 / 7.83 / 7.64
